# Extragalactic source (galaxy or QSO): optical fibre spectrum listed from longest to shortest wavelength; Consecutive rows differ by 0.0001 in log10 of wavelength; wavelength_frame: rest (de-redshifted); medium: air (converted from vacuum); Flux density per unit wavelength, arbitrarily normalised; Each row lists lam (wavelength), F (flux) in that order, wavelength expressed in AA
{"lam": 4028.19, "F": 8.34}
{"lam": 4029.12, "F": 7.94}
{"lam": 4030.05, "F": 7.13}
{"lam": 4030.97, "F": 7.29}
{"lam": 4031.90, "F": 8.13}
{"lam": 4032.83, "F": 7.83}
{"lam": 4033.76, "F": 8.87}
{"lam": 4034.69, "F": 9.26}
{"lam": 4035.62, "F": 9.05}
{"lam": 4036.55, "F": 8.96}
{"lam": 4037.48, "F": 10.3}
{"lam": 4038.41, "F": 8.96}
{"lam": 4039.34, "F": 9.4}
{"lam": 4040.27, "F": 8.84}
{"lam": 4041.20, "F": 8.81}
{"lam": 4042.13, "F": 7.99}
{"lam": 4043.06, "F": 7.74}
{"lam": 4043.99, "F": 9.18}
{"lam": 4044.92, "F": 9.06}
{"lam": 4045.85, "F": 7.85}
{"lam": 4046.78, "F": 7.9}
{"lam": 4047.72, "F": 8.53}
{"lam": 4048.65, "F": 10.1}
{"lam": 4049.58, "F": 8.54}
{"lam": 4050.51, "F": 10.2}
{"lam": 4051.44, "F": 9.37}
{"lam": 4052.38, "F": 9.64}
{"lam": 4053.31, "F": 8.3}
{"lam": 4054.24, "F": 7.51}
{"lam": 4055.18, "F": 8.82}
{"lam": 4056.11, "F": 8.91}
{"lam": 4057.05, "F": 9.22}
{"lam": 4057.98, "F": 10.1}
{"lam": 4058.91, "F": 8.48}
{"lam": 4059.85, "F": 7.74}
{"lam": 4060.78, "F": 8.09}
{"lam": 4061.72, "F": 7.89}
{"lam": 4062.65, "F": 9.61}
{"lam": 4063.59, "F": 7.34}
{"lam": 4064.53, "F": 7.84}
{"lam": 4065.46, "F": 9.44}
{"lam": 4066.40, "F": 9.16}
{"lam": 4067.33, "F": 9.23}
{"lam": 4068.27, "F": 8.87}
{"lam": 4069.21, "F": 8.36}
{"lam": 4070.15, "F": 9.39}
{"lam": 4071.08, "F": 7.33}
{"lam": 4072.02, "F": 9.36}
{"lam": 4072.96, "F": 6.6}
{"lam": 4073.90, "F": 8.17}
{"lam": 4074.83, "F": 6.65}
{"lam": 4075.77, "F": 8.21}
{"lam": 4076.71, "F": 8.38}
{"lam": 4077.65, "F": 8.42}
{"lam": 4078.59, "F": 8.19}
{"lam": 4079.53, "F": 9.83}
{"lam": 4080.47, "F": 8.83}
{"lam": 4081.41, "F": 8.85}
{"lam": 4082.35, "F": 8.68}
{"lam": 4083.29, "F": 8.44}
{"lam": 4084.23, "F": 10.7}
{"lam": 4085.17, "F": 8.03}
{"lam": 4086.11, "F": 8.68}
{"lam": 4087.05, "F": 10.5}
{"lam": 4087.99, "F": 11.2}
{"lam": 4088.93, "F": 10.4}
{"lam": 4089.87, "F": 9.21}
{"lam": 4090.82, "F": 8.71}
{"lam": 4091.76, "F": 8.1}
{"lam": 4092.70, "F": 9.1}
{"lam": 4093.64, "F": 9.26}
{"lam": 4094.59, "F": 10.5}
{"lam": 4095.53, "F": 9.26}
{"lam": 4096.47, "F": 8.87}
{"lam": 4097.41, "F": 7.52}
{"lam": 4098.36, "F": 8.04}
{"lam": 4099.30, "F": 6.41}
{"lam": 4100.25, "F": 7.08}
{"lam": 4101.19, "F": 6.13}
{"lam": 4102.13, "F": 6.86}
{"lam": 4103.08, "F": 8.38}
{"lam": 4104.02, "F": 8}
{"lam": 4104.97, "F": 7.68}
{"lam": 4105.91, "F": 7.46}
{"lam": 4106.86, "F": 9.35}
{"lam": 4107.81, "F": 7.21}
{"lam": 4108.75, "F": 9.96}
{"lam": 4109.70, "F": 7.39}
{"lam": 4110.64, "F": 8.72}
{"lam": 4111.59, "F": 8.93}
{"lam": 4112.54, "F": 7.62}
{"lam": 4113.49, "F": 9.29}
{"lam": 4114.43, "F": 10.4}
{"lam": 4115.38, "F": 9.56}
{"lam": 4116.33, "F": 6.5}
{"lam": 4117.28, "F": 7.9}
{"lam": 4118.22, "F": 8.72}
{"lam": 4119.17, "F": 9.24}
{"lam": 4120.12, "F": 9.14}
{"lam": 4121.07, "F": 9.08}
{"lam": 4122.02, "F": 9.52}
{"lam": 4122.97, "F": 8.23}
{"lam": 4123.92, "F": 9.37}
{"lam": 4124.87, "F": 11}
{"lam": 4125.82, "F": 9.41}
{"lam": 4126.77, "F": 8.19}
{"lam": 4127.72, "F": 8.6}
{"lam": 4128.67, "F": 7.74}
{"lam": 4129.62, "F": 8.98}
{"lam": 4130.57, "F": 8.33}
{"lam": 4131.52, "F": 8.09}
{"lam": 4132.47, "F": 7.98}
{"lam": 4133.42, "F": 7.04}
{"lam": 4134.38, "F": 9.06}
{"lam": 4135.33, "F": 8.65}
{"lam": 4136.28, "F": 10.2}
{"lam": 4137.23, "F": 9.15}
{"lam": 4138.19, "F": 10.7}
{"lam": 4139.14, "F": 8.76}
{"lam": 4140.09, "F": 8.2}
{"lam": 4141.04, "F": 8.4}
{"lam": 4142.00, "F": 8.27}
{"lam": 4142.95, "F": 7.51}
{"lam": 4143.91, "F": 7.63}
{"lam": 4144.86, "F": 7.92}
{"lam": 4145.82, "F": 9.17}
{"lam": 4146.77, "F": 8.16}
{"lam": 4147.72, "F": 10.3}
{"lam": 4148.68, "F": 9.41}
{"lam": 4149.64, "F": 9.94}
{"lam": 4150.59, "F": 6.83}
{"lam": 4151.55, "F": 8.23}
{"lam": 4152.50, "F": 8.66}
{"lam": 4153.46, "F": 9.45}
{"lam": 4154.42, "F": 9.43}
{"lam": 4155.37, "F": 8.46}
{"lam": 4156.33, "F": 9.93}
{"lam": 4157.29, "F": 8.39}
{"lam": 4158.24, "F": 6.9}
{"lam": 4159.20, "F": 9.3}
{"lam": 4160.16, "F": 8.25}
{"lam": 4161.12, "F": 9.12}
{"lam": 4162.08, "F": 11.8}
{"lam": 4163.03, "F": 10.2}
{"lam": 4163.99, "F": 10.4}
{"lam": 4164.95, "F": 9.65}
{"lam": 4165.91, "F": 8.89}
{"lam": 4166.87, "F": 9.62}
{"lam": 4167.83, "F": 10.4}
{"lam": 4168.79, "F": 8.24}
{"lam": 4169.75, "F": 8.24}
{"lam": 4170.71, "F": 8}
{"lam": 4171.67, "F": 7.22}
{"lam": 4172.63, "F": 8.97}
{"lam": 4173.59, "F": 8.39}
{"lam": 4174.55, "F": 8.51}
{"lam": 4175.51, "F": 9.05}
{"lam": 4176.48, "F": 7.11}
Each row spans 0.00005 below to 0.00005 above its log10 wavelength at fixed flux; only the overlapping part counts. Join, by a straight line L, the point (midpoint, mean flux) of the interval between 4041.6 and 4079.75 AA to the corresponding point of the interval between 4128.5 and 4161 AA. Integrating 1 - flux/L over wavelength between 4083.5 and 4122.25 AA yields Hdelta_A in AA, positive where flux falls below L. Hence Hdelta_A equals -0.2 AA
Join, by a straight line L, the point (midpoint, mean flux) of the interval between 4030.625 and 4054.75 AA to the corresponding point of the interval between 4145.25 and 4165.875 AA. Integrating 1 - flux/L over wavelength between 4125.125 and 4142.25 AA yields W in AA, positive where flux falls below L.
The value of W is 0.7 AA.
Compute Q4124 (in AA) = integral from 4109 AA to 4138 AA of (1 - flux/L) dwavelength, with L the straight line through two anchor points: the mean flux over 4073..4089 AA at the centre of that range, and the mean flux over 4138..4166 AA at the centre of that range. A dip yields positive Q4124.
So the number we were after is 0.4 AA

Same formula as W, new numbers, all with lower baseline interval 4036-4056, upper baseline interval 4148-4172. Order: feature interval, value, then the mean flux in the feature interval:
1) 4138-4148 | 0.5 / 8.55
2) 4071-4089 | 0.3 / 8.77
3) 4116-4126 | 0.0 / 8.94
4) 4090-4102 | 0.9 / 8.24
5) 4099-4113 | 1.7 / 7.83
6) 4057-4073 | 0.5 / 8.59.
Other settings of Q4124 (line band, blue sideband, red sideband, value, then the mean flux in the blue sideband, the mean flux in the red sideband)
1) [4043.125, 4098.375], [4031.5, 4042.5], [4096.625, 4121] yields -1.65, 8.87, 8.16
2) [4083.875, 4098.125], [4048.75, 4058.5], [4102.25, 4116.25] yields -1.03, 9.1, 8.46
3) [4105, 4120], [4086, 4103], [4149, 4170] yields 0.41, 8.65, 9.12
